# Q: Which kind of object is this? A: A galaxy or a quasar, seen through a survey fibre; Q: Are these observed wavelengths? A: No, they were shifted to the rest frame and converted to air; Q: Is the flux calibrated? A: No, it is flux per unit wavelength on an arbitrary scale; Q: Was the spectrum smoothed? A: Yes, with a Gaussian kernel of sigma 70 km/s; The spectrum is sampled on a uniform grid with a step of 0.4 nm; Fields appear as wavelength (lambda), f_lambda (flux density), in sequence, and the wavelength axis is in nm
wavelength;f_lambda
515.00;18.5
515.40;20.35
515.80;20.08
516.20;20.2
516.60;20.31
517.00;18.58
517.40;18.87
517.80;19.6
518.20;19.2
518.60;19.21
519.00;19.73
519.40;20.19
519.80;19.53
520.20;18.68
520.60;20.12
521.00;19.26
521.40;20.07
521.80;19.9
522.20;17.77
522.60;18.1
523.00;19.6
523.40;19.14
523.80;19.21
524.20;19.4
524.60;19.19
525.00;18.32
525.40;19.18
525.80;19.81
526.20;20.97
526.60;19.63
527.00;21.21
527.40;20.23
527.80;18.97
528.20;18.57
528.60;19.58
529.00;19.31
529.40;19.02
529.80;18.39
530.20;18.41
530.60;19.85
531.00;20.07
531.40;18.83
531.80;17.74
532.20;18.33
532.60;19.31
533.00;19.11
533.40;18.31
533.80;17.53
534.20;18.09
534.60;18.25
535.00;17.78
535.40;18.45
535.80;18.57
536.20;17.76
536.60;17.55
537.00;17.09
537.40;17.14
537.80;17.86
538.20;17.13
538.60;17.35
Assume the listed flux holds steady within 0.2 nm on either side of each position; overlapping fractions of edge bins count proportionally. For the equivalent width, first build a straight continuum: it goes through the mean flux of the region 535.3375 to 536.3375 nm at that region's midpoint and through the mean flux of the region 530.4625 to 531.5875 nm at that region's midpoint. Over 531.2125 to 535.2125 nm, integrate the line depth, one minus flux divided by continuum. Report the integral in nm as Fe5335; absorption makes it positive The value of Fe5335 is 0.14 nm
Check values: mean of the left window 19.6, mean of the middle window 18.3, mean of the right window 18.3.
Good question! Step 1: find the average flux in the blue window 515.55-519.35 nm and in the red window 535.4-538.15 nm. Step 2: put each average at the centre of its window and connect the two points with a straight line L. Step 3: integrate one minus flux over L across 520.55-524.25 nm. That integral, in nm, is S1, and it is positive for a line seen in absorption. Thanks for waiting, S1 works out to -0.02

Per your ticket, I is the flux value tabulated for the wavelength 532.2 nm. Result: 18.33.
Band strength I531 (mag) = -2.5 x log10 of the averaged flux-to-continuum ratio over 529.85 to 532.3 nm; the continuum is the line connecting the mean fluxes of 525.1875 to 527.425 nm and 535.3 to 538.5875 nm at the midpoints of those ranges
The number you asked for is 0.01 mag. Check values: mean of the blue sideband 20.2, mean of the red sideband 17.7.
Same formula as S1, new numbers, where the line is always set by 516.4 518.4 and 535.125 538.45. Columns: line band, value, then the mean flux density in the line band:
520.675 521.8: -0.05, 19.8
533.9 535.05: -0.01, 18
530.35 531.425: -0.09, 19.7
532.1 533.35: -0.06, 18.9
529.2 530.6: -0.04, 18.8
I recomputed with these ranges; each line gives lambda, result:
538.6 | 17.35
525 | 18.32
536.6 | 17.55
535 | 17.78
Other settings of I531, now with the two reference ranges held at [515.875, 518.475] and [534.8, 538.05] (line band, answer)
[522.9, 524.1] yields -0.022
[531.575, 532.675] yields -0.013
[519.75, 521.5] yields -0.018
